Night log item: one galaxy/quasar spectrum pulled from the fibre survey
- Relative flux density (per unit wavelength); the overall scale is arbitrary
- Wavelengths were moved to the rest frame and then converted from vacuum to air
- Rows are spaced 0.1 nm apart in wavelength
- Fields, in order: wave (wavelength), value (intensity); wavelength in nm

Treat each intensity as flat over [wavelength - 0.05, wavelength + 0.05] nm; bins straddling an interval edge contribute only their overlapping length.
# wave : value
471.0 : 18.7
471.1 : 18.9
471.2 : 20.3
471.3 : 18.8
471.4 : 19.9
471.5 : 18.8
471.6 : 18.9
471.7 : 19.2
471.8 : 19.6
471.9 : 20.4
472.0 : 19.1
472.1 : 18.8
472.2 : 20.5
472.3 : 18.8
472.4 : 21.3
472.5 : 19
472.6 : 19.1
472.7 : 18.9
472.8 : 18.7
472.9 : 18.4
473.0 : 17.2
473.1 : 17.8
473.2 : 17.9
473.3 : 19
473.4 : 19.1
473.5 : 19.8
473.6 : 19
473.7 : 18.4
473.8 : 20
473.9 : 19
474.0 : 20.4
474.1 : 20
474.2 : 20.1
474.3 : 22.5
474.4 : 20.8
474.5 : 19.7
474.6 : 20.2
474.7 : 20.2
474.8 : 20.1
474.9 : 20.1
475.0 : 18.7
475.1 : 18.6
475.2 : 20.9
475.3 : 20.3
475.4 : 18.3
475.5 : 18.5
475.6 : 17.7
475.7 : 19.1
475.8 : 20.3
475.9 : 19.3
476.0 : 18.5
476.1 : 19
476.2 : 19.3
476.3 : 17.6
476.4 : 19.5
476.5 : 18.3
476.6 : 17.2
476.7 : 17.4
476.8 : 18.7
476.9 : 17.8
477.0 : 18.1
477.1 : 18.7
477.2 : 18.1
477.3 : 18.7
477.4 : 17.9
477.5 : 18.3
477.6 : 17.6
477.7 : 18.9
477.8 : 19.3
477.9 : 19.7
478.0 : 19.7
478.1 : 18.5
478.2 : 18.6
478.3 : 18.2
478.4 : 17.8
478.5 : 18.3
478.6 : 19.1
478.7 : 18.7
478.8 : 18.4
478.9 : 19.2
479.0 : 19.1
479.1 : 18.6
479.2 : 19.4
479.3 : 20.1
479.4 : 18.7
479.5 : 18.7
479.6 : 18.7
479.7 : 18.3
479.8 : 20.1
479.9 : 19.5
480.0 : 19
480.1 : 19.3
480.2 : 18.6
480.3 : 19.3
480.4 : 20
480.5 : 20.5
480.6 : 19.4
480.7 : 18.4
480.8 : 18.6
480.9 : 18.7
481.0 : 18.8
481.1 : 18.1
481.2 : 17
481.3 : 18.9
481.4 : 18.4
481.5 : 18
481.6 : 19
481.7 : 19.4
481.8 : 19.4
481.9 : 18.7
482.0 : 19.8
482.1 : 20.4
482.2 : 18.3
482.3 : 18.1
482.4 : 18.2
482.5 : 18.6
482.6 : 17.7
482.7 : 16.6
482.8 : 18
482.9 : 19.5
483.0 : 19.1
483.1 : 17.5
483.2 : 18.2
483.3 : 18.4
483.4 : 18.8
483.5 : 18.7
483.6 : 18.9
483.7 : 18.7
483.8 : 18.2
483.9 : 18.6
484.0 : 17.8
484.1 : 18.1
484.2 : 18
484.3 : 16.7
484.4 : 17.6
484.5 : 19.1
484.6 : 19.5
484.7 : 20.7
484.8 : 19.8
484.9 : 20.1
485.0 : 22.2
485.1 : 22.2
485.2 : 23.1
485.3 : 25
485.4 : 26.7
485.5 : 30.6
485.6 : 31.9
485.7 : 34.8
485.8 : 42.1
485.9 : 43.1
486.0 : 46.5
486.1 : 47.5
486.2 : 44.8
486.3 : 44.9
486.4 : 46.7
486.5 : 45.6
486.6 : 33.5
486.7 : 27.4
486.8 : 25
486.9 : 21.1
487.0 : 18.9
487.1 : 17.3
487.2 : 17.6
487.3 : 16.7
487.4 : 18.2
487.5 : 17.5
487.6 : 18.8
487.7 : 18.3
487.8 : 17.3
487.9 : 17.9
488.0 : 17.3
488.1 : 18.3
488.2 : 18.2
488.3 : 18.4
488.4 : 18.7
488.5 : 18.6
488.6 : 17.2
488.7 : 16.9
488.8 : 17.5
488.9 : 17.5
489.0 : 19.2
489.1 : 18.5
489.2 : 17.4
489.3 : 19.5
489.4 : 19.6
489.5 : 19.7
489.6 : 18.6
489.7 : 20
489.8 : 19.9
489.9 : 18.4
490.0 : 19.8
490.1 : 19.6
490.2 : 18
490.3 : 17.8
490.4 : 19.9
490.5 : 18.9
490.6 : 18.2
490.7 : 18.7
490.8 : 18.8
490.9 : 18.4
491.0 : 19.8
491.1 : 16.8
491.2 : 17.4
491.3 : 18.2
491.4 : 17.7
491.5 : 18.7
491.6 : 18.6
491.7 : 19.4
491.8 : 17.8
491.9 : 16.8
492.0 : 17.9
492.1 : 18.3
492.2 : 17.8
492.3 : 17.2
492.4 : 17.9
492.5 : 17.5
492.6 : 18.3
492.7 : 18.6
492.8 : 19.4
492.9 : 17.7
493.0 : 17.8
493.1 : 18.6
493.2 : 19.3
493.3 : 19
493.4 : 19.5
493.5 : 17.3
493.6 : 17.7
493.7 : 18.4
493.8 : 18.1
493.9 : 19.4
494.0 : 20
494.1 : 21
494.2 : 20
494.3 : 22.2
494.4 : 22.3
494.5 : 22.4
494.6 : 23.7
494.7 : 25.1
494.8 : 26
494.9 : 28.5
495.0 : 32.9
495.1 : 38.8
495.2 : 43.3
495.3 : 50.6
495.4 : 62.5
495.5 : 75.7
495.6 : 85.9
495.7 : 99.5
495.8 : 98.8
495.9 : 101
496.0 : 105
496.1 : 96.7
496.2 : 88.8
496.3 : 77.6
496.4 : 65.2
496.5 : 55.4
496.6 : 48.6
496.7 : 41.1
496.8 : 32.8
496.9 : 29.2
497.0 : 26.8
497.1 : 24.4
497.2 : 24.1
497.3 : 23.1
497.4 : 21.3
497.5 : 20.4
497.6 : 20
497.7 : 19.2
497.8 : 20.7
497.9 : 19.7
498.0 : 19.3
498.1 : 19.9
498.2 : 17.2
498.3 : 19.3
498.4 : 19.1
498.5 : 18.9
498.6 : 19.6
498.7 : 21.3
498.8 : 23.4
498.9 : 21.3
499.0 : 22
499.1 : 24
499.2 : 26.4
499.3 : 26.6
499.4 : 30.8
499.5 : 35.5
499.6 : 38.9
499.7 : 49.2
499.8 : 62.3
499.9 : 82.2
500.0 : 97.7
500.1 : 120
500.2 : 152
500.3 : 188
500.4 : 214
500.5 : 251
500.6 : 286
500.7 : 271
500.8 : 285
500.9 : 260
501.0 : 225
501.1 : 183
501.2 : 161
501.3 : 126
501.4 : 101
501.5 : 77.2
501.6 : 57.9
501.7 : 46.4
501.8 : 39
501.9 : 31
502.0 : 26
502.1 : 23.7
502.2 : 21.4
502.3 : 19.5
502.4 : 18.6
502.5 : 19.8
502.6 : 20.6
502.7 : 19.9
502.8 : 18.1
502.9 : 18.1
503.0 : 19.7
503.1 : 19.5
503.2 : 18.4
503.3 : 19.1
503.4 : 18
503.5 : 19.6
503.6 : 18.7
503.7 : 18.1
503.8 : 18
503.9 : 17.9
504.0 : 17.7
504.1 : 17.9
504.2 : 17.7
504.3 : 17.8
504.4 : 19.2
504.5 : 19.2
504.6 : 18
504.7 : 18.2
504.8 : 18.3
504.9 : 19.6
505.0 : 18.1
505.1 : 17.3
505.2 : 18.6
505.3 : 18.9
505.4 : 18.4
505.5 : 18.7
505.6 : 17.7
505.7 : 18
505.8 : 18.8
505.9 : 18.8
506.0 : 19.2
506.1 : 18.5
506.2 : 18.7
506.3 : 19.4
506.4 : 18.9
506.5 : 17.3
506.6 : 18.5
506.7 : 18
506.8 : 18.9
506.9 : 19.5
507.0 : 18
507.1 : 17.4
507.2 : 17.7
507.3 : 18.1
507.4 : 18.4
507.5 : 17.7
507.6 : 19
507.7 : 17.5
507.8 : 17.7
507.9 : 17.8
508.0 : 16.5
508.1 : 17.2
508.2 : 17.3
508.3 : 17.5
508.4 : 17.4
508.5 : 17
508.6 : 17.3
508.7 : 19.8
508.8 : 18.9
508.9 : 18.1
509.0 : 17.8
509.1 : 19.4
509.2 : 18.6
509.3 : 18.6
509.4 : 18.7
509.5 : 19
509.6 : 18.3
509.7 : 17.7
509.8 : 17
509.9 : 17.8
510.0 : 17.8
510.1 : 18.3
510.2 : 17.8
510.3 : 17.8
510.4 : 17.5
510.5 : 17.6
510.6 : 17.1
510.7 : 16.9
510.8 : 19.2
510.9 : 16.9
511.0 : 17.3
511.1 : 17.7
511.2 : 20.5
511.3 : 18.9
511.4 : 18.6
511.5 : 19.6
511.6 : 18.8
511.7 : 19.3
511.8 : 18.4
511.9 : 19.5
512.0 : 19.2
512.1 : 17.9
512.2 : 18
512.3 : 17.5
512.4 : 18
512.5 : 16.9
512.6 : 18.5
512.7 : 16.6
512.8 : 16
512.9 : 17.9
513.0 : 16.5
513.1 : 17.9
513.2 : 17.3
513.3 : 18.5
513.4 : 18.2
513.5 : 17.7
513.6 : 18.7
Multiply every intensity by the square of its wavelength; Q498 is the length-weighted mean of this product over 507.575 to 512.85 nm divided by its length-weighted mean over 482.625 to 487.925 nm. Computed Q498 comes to 0.82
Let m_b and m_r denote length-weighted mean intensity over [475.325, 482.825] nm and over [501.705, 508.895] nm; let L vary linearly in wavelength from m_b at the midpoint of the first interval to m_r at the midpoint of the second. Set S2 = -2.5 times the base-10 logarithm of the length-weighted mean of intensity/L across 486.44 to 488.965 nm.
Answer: -0.09 mag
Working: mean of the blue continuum 18.7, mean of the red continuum 19.2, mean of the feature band 20.5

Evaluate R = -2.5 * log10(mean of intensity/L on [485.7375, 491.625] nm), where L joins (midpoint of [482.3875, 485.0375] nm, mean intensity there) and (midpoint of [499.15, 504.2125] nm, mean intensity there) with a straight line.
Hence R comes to 0.40 mag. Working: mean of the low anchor 18.6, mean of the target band 22.6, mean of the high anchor 78.3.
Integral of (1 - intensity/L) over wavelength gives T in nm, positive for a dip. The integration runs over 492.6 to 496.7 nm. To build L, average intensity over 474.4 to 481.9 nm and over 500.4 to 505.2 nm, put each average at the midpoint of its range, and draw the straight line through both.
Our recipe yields 0.714 nm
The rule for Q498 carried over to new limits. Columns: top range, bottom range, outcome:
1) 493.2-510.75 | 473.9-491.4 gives 2.18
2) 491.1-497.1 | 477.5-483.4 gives 2.00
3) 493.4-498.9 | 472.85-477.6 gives 2.16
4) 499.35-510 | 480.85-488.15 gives 2.20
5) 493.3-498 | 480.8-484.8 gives 2.31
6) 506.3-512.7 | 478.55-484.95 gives 1.08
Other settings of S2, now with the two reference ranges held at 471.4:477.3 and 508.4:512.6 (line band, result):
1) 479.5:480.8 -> -0.01 mag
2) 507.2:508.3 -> 0.03 mag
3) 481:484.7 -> 0.03 mag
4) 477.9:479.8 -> 0.01 mag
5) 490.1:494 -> 0.02 mag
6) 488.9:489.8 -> -0.01 mag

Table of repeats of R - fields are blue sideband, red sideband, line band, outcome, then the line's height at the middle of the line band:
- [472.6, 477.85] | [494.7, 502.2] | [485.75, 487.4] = 0.33 mag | 45.2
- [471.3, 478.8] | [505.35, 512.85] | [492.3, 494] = 0.01 mag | 18.6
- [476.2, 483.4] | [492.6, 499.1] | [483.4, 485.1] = 0.21 mag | 23.2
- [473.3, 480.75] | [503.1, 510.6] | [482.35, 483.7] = 0.03 mag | 18.9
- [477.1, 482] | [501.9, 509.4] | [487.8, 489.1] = 0.05 mag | 18.8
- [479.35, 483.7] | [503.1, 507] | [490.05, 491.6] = 0.01 mag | 18.6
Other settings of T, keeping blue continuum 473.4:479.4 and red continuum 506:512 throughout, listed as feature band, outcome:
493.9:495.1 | -0.38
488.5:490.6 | 0.00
